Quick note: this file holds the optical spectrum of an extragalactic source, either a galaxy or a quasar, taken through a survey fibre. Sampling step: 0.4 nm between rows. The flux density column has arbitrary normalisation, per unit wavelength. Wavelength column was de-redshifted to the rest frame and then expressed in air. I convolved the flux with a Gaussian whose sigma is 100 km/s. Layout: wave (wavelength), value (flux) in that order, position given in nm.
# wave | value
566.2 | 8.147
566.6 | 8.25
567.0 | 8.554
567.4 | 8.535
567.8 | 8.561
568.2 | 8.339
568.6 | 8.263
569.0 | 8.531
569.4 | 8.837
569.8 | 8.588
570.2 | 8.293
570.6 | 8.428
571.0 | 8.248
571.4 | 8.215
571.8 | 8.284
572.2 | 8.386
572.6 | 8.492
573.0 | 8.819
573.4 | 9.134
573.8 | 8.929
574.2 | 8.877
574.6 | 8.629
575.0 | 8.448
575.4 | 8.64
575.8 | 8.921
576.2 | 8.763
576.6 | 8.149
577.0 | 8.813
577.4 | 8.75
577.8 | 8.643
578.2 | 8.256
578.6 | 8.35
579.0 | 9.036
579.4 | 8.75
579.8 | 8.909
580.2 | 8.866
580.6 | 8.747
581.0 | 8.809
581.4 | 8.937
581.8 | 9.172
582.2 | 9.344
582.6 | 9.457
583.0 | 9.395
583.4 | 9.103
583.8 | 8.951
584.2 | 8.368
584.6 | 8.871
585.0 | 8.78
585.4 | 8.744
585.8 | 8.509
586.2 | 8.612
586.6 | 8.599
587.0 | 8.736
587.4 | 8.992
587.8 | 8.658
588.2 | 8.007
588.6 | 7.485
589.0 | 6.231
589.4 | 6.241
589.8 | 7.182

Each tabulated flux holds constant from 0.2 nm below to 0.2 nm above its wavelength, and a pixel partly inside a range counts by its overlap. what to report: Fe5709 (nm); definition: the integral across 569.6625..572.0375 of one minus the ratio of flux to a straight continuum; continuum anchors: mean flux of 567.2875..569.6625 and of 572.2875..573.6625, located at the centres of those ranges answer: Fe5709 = 0.09 nm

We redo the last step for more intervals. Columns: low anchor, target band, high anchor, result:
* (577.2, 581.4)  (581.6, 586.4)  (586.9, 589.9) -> -0.446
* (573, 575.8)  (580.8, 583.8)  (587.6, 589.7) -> -0.447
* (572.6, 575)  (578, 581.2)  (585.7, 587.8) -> 0.016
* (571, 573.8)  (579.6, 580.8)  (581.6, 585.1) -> 0.010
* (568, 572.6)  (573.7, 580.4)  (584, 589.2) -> -0.242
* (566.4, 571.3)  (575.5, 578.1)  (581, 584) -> 0.062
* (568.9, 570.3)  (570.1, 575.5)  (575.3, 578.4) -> 0.023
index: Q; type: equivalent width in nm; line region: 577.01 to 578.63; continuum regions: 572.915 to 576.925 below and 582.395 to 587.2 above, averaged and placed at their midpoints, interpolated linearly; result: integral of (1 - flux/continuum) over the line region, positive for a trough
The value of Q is 0.04 nm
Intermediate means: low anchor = 8.73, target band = 8.55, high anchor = 8.84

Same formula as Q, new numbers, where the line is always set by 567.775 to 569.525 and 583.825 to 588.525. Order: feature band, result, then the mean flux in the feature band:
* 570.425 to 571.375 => 0.02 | 8.31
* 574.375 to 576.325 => -0.03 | 8.68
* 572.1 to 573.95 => -0.05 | 8.77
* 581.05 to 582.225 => -0.07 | 9.08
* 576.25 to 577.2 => 0.00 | 8.53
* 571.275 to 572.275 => 0.03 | 8.29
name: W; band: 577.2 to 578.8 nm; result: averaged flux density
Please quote 8.5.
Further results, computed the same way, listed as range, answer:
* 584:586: 8.65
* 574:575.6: 8.65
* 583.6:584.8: 8.73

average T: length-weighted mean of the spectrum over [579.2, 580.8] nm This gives 8.82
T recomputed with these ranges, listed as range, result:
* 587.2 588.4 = 8.55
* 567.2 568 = 8.55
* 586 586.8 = 8.61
